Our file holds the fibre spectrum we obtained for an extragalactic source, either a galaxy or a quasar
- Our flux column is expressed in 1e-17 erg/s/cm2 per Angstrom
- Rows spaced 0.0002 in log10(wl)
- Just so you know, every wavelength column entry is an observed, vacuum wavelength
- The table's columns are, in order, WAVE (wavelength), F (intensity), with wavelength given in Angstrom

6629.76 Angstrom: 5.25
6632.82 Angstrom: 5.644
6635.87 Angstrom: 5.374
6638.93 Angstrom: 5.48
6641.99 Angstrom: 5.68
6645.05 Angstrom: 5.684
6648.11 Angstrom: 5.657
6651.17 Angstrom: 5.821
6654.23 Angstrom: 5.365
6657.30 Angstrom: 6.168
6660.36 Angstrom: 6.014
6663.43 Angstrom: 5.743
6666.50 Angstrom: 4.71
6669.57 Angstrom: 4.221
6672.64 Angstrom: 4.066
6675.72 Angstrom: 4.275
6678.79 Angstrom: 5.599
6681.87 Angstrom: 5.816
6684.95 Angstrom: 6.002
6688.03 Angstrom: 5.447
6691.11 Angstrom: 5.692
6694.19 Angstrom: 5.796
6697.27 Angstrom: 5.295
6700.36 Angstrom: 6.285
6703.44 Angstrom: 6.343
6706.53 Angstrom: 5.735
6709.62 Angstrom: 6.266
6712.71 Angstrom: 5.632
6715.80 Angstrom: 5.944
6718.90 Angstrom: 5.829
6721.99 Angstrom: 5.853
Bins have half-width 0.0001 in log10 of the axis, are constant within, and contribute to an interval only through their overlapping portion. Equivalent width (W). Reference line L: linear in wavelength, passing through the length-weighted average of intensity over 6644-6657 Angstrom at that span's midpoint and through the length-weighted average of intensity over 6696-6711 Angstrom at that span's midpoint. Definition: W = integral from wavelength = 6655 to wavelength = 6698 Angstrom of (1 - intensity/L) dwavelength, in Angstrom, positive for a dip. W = 3.6 Angstrom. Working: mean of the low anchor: 5.68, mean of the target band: 5.35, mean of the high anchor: 5.99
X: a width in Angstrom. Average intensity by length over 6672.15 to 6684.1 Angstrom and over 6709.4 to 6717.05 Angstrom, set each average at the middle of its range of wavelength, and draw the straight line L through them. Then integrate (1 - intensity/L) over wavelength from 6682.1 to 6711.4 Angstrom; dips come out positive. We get -1.9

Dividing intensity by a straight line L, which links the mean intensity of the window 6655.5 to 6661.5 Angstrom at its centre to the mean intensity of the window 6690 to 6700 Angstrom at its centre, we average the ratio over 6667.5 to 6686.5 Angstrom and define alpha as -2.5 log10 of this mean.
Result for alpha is 0.174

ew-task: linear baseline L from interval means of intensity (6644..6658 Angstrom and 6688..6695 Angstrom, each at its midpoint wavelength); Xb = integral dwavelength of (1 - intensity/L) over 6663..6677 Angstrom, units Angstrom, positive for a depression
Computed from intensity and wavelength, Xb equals 2.9 Angstrom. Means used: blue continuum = 5.72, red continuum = 5.67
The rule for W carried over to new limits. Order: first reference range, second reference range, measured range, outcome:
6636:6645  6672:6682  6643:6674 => -0.7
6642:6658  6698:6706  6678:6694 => 0.8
